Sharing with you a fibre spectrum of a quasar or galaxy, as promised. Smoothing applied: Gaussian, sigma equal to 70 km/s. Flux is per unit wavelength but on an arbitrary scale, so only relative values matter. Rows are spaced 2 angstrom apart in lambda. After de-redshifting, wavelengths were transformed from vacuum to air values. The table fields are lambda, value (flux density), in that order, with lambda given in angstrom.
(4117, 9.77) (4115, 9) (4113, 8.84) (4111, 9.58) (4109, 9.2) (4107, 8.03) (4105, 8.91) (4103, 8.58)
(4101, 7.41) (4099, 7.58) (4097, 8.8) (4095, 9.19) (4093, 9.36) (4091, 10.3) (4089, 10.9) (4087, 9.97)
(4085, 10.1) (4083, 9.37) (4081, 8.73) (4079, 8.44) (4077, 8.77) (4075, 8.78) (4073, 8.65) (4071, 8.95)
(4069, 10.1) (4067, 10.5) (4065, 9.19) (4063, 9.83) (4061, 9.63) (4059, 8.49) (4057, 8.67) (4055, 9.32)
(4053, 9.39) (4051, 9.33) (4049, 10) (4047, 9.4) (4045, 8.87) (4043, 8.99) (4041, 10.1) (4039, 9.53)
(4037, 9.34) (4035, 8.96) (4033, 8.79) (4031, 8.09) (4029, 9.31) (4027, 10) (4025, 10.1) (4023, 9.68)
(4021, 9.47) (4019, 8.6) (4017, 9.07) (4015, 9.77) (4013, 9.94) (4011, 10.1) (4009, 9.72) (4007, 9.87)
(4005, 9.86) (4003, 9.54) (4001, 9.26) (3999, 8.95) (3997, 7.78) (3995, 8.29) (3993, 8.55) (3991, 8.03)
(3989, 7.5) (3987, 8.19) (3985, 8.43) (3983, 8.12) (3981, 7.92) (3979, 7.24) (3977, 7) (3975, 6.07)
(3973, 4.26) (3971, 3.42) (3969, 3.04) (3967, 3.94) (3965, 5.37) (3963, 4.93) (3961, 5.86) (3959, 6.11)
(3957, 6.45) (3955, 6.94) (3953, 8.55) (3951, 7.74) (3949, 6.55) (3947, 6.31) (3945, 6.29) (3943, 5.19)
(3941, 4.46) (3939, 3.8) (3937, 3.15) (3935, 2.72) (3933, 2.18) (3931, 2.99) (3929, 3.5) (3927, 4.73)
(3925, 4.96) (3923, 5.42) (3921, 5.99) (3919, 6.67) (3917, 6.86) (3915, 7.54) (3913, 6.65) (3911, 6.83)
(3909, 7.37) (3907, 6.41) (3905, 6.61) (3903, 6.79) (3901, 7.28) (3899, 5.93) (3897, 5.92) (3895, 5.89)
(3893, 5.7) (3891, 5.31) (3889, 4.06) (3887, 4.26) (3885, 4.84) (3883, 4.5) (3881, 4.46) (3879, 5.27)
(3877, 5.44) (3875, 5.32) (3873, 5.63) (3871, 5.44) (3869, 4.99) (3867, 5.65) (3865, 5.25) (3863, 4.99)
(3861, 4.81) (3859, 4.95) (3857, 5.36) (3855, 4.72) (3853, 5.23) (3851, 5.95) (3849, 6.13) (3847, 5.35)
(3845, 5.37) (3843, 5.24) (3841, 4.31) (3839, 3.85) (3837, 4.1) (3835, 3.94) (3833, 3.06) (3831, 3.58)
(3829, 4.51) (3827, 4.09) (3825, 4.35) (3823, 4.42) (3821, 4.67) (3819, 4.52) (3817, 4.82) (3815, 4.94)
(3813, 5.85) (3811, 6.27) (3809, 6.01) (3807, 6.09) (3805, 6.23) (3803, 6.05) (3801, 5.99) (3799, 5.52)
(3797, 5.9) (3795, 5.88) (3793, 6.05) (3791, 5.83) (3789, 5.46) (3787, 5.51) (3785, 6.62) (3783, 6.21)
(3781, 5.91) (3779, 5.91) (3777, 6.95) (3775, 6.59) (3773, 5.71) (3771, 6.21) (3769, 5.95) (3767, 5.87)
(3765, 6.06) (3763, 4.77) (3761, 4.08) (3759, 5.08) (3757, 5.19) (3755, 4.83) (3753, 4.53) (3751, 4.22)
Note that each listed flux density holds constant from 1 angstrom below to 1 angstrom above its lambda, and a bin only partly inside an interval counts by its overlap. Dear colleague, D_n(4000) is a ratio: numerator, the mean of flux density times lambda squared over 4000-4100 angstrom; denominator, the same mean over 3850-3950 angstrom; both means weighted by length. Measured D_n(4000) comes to 1.89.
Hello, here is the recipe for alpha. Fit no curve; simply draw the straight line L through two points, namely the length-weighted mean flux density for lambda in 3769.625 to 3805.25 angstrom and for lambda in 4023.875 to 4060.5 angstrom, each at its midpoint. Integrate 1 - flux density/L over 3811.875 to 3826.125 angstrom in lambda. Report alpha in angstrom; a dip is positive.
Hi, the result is 3.6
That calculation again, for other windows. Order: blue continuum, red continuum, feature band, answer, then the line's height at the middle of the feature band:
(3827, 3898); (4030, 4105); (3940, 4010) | 2.91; 7.28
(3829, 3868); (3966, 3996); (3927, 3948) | 6.87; 6.06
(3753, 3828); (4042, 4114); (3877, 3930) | 9.35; 6.98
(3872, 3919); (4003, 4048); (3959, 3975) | 6.56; 7.84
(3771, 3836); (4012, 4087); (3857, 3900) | 9.34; 6.62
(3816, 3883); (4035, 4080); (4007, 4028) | -3.08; 8.42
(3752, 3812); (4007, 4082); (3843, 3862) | 3.98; 6.73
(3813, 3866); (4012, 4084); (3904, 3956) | 8.16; 6.71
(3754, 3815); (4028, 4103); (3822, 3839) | 6.31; 6.36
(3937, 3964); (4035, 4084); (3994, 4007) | -2.65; 7.49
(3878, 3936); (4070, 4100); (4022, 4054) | -4.58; 8.2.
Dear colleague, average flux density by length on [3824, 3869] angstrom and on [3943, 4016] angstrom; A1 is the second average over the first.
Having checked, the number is 1.5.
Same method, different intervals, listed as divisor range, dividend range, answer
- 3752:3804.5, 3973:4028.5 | 1.52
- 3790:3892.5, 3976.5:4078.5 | 1.78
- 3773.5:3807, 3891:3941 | 0.91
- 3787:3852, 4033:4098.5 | 1.82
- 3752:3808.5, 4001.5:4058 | 1.64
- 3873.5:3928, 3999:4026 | 1.65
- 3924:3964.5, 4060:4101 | 1.80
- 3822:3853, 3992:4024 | 2.03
